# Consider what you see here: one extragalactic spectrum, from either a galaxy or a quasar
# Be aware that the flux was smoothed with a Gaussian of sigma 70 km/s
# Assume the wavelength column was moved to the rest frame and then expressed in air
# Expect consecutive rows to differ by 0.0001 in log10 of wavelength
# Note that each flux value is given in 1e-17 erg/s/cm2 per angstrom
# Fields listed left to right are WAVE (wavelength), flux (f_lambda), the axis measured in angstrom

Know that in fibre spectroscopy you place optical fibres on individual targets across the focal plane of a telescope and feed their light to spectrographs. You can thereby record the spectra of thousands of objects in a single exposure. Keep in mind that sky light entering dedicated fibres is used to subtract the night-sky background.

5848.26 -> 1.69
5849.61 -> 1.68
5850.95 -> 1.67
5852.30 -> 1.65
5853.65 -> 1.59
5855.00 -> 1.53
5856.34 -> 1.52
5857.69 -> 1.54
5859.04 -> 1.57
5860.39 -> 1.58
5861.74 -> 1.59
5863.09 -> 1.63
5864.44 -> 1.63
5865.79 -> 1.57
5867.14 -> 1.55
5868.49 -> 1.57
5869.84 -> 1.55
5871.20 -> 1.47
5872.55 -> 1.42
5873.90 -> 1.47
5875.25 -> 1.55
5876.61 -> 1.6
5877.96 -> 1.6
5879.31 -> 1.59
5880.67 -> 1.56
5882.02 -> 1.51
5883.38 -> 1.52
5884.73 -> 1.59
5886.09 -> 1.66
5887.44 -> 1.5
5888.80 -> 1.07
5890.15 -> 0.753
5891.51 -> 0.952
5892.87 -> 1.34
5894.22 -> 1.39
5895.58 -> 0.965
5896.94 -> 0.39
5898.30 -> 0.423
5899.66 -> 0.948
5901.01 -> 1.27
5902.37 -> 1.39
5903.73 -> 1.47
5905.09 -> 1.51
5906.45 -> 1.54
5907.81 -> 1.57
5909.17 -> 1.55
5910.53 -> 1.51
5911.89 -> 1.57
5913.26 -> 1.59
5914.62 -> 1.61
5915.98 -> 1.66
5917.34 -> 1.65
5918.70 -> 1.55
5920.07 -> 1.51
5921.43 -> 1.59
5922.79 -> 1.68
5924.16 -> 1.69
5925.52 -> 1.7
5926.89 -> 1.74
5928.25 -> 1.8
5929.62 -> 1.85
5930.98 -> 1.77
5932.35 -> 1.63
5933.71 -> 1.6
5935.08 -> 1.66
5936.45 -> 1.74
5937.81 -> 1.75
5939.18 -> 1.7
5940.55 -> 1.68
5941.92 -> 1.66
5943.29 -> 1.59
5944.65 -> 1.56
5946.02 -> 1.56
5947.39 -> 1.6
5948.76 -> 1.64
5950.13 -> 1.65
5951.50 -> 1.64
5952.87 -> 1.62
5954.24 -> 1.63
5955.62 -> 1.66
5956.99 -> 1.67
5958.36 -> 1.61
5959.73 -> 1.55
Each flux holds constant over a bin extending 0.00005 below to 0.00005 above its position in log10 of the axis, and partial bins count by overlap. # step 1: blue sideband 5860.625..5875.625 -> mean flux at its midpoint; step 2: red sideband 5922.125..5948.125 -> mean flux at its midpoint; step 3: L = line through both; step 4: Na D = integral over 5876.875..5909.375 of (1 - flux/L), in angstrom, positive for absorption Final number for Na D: 6.1 angstrom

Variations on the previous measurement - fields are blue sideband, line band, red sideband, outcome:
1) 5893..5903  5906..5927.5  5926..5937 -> -3.38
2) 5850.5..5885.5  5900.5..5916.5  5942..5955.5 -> 0.67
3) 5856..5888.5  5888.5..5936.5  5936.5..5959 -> 5.04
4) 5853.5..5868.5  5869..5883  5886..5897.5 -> -2.07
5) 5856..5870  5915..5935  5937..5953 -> -0.59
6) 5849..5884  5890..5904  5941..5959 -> 4.97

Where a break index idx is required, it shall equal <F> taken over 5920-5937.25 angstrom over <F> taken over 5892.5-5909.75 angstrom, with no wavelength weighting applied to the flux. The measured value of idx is 1.40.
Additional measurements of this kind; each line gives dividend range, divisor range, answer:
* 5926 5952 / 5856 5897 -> 1.16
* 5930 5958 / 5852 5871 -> 1.05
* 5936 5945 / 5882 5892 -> 1.27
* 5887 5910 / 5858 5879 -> 0.76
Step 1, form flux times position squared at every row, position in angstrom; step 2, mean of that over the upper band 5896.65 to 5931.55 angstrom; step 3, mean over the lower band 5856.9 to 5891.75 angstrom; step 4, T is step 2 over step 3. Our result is 1.02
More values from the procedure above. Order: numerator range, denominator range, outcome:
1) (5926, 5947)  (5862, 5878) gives 1.11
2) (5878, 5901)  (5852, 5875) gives 0.79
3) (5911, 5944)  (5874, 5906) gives 1.31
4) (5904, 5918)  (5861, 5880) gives 1.02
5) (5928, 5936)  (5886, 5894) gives 1.46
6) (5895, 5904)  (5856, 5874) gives 0.63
